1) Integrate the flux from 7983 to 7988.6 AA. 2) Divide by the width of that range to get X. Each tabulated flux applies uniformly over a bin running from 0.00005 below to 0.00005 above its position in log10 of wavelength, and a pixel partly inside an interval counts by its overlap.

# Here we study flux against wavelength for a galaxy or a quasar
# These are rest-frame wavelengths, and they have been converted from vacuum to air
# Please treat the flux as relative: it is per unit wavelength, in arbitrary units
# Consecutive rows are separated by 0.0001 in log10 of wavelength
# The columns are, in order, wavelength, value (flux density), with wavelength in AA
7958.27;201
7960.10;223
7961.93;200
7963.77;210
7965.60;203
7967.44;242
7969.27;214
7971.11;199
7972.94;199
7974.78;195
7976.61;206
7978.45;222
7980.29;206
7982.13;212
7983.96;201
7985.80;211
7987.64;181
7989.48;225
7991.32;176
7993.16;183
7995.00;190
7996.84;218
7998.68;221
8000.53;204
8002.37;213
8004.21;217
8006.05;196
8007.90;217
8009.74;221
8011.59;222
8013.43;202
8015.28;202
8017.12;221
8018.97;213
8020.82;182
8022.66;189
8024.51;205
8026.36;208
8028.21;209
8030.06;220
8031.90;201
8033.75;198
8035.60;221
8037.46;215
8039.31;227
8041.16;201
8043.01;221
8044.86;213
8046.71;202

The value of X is 198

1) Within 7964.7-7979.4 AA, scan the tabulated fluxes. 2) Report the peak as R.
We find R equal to 242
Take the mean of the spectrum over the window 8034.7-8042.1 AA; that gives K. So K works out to 216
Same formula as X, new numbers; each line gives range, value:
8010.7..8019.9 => 212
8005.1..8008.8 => 206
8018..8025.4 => 197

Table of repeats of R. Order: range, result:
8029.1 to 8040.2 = 227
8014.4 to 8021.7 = 221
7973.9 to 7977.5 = 206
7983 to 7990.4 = 225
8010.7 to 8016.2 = 222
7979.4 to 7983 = 212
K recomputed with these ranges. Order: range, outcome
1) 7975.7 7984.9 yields 209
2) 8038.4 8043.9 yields 216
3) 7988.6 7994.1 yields 194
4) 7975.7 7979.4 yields 214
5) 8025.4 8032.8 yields 210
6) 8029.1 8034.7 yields 207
